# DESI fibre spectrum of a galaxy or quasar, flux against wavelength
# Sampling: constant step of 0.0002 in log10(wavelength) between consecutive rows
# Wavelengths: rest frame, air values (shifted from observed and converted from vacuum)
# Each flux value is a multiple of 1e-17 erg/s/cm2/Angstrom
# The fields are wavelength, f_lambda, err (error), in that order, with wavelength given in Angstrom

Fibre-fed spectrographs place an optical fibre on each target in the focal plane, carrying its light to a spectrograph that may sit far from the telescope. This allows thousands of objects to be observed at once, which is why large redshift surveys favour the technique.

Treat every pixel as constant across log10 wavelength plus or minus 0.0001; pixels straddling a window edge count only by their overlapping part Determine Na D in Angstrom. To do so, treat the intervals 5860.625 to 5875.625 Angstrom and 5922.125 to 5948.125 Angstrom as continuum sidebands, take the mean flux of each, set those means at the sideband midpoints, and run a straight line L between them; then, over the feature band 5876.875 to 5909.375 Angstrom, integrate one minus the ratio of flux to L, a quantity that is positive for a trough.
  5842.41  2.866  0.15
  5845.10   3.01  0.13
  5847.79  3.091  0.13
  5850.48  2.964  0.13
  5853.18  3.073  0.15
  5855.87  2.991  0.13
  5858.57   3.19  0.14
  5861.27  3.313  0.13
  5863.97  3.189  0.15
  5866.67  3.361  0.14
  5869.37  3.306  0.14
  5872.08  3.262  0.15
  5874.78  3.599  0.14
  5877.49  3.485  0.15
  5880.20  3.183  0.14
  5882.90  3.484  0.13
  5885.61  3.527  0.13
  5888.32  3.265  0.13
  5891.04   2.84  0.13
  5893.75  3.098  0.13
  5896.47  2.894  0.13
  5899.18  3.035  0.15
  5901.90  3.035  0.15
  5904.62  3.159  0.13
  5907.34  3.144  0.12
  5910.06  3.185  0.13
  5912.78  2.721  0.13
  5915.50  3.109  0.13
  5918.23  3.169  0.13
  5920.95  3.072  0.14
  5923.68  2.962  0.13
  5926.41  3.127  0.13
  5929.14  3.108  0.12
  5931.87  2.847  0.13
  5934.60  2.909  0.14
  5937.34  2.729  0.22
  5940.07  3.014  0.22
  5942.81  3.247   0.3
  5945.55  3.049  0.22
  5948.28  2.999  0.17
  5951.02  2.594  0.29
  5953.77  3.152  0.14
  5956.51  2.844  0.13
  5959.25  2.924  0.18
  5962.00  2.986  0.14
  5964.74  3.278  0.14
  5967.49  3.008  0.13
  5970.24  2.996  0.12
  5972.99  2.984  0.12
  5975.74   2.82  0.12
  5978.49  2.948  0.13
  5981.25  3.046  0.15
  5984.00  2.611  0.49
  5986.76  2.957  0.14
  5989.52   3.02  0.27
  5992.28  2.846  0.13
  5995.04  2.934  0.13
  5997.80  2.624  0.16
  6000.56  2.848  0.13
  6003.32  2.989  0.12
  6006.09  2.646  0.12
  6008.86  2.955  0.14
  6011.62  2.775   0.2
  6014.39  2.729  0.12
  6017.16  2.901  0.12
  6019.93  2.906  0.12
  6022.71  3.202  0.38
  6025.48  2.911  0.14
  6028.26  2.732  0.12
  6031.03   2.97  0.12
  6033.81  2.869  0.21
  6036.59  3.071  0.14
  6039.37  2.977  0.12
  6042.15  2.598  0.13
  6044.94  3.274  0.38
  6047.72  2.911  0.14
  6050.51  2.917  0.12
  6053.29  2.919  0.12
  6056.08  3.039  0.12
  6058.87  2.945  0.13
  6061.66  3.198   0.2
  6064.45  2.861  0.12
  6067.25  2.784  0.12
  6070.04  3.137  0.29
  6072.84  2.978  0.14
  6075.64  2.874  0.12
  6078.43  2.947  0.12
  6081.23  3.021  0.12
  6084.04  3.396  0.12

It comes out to 0.4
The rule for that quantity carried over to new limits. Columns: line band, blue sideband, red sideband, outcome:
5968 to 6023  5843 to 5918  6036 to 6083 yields 2.83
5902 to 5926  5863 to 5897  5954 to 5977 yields 0.74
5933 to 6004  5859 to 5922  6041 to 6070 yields 3.35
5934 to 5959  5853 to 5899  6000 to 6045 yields 1.00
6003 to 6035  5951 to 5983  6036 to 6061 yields 0.97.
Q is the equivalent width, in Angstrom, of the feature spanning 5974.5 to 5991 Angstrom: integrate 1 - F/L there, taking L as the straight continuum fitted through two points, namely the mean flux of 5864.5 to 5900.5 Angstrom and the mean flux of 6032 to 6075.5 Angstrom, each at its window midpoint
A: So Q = 1.0 Angstrom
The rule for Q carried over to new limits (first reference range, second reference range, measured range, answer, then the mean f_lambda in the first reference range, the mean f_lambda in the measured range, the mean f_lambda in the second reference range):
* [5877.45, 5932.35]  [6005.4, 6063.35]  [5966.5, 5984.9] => 0.6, 3.11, 2.92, 2.93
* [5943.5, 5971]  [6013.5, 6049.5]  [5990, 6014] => 1.0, 2.99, 2.83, 2.93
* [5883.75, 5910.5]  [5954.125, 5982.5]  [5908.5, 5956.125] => 0.9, 3.12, 3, 2.99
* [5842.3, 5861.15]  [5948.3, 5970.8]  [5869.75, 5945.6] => -2.7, 3.06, 3.12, 2.97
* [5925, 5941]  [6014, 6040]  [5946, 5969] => -0.2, 2.95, 2.98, 2.93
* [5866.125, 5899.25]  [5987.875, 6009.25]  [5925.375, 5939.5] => 0.7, 3.26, 2.94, 2.85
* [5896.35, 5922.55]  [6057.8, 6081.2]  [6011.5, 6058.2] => 0.9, 3.06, 2.93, 2.97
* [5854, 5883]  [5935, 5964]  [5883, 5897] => 0.2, 3.29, 3.17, 2.96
